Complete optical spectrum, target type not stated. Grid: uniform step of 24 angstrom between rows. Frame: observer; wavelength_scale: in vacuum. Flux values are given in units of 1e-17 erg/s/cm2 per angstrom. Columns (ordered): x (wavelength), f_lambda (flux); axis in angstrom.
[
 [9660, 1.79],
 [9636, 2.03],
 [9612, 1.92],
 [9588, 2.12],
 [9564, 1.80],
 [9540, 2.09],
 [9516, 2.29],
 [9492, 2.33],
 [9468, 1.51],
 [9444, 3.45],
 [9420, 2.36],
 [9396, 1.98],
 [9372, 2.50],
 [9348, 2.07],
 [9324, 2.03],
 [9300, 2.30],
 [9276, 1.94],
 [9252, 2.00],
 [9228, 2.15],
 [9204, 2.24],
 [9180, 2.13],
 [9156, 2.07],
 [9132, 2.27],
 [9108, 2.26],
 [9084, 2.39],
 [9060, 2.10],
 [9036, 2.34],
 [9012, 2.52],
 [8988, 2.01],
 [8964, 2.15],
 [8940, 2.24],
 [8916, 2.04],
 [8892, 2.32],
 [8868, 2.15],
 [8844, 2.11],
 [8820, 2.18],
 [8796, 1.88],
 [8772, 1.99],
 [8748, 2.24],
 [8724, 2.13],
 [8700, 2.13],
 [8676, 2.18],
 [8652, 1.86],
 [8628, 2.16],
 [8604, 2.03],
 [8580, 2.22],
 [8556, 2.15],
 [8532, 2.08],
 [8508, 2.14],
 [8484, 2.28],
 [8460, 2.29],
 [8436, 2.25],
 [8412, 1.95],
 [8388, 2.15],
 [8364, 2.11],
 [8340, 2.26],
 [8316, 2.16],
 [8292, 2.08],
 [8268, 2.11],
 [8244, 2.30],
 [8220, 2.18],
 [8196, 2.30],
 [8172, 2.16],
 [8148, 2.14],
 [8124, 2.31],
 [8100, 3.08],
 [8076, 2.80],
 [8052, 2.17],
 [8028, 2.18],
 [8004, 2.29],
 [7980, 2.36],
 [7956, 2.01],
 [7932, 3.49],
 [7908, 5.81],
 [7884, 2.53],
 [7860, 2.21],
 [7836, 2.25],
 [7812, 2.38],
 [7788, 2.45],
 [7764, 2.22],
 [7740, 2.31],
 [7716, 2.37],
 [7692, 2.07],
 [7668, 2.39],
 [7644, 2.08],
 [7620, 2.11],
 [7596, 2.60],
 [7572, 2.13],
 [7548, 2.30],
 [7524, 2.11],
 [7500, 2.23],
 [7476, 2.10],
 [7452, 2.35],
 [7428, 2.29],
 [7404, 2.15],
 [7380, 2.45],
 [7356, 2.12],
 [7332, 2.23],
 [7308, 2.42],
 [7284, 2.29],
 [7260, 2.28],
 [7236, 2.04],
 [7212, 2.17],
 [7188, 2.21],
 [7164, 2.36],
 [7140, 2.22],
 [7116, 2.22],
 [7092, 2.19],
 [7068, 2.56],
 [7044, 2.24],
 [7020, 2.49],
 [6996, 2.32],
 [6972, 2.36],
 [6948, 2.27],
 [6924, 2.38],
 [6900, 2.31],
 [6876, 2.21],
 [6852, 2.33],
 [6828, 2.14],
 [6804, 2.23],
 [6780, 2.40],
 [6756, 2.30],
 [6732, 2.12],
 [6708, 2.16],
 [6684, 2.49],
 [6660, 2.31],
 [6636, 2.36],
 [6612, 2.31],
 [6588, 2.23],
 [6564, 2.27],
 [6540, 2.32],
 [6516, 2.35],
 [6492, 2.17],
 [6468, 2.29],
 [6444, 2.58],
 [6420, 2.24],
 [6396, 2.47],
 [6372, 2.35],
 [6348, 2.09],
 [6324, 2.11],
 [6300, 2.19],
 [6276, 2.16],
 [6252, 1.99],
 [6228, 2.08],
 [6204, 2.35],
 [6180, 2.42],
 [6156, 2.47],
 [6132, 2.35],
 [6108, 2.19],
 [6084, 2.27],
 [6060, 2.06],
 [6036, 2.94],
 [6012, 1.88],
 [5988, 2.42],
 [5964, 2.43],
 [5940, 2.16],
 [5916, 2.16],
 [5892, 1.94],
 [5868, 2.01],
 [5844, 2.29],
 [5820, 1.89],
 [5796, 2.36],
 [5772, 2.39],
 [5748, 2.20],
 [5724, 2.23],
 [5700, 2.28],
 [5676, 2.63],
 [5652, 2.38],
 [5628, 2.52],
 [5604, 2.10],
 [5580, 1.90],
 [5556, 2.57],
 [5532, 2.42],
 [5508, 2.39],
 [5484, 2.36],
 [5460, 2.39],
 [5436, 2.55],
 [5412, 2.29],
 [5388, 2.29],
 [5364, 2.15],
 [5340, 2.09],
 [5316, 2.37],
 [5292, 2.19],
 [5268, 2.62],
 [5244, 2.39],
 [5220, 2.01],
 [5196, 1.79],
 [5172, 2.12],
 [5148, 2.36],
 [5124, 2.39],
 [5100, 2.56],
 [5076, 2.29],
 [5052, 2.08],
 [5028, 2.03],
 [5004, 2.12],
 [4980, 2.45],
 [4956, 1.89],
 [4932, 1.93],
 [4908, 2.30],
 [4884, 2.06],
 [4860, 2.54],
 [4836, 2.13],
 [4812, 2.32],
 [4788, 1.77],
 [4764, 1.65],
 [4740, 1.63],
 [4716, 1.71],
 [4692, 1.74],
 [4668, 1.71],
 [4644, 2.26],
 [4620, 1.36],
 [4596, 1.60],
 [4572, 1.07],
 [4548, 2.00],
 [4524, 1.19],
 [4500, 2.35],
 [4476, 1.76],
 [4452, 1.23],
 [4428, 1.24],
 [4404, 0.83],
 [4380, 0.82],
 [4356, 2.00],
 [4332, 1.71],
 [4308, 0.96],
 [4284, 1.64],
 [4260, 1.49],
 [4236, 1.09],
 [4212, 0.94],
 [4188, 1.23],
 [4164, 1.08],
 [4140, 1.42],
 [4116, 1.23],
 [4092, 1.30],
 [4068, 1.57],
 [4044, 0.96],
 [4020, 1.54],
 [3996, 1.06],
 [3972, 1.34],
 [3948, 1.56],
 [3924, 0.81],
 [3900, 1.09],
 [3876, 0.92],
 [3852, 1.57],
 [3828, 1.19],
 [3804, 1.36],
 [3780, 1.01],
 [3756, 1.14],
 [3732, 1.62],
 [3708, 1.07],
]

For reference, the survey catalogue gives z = 0.204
